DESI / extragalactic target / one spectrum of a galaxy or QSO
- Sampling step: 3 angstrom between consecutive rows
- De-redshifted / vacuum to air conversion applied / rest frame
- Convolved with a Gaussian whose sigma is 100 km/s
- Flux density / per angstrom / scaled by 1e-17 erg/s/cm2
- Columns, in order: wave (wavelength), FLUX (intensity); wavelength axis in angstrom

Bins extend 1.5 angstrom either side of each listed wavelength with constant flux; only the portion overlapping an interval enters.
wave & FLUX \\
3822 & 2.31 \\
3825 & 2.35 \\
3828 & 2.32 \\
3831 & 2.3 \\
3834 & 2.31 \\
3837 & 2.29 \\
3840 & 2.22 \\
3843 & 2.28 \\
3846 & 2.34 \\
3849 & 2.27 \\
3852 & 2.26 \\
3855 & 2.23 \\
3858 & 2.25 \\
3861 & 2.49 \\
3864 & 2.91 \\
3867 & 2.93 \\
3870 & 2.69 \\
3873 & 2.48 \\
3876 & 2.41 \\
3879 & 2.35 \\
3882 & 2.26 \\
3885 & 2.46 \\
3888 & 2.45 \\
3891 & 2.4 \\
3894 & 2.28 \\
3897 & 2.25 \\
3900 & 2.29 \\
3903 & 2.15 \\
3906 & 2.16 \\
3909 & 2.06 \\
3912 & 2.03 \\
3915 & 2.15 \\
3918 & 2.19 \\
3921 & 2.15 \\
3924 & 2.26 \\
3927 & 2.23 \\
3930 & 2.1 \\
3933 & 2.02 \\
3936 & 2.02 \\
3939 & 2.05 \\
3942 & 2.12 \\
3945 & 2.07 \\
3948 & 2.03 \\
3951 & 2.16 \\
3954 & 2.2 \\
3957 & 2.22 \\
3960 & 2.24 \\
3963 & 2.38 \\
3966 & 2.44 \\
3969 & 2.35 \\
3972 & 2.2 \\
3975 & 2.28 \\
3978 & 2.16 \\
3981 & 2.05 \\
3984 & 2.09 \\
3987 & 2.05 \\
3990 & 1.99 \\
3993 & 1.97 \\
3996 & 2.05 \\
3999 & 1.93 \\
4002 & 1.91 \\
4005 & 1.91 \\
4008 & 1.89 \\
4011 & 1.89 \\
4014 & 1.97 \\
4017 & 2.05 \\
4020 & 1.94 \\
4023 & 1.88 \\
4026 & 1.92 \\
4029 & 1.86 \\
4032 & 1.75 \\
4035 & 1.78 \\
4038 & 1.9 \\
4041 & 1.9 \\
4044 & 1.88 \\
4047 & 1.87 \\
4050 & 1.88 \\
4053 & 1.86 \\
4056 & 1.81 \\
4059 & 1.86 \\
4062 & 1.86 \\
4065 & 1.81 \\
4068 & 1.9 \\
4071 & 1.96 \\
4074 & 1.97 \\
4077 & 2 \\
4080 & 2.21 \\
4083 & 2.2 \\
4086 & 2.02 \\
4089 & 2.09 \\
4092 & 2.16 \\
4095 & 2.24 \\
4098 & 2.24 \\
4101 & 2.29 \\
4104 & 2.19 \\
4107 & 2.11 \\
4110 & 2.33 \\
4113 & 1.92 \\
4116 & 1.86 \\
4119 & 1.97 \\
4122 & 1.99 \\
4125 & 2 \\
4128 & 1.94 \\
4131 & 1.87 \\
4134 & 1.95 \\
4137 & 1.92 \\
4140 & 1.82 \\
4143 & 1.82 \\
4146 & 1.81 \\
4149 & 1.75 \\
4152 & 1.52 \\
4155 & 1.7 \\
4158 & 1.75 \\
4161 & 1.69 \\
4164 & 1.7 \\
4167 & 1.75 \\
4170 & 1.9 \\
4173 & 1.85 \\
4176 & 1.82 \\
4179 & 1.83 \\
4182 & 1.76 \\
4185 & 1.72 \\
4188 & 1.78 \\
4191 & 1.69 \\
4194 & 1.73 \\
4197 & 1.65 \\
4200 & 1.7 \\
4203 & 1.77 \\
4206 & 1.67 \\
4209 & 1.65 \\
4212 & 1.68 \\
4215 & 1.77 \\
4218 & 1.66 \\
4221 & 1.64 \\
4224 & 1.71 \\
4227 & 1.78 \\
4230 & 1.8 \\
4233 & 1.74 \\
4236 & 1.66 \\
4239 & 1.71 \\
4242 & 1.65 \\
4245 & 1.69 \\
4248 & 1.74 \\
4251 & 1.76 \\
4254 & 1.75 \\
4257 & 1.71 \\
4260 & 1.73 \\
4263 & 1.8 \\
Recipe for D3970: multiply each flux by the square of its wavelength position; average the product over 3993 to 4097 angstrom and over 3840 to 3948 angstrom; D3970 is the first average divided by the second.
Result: 0.92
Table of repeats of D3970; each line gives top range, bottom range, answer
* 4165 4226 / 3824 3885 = 0.86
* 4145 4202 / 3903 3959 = 0.92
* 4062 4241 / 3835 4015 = 0.94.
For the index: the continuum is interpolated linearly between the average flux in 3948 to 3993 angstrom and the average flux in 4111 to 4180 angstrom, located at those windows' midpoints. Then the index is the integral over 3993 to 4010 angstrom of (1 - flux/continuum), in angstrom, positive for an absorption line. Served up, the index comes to 1.5 angstrom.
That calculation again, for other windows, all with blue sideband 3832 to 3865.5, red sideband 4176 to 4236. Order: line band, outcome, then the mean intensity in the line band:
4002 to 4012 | 0.8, 1.9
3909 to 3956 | 1.8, 2.12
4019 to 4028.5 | 0.6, 1.91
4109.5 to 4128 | -1.1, 1.99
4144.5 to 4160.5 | 1.0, 1.71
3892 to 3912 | 0.6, 2.19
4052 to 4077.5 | 1.1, 1.89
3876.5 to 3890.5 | -0.6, 2.38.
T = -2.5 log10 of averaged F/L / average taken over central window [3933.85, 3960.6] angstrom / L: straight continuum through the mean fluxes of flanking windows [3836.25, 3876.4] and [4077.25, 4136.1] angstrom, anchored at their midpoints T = 0.09 mag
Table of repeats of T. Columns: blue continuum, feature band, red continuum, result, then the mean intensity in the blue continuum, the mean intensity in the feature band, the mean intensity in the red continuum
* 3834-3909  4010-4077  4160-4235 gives 0.082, 2.37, 1.89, 1.74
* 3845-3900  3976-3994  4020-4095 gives 0.035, 2.43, 2.06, 1.94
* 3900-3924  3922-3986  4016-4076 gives -0.057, 2.15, 2.17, 1.88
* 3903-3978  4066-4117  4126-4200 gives -0.106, 2.17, 2.1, 1.78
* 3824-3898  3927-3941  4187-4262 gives 0.094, 2.39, 2.07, 1.71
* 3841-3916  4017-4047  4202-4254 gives 0.107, 2.35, 1.88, 1.71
